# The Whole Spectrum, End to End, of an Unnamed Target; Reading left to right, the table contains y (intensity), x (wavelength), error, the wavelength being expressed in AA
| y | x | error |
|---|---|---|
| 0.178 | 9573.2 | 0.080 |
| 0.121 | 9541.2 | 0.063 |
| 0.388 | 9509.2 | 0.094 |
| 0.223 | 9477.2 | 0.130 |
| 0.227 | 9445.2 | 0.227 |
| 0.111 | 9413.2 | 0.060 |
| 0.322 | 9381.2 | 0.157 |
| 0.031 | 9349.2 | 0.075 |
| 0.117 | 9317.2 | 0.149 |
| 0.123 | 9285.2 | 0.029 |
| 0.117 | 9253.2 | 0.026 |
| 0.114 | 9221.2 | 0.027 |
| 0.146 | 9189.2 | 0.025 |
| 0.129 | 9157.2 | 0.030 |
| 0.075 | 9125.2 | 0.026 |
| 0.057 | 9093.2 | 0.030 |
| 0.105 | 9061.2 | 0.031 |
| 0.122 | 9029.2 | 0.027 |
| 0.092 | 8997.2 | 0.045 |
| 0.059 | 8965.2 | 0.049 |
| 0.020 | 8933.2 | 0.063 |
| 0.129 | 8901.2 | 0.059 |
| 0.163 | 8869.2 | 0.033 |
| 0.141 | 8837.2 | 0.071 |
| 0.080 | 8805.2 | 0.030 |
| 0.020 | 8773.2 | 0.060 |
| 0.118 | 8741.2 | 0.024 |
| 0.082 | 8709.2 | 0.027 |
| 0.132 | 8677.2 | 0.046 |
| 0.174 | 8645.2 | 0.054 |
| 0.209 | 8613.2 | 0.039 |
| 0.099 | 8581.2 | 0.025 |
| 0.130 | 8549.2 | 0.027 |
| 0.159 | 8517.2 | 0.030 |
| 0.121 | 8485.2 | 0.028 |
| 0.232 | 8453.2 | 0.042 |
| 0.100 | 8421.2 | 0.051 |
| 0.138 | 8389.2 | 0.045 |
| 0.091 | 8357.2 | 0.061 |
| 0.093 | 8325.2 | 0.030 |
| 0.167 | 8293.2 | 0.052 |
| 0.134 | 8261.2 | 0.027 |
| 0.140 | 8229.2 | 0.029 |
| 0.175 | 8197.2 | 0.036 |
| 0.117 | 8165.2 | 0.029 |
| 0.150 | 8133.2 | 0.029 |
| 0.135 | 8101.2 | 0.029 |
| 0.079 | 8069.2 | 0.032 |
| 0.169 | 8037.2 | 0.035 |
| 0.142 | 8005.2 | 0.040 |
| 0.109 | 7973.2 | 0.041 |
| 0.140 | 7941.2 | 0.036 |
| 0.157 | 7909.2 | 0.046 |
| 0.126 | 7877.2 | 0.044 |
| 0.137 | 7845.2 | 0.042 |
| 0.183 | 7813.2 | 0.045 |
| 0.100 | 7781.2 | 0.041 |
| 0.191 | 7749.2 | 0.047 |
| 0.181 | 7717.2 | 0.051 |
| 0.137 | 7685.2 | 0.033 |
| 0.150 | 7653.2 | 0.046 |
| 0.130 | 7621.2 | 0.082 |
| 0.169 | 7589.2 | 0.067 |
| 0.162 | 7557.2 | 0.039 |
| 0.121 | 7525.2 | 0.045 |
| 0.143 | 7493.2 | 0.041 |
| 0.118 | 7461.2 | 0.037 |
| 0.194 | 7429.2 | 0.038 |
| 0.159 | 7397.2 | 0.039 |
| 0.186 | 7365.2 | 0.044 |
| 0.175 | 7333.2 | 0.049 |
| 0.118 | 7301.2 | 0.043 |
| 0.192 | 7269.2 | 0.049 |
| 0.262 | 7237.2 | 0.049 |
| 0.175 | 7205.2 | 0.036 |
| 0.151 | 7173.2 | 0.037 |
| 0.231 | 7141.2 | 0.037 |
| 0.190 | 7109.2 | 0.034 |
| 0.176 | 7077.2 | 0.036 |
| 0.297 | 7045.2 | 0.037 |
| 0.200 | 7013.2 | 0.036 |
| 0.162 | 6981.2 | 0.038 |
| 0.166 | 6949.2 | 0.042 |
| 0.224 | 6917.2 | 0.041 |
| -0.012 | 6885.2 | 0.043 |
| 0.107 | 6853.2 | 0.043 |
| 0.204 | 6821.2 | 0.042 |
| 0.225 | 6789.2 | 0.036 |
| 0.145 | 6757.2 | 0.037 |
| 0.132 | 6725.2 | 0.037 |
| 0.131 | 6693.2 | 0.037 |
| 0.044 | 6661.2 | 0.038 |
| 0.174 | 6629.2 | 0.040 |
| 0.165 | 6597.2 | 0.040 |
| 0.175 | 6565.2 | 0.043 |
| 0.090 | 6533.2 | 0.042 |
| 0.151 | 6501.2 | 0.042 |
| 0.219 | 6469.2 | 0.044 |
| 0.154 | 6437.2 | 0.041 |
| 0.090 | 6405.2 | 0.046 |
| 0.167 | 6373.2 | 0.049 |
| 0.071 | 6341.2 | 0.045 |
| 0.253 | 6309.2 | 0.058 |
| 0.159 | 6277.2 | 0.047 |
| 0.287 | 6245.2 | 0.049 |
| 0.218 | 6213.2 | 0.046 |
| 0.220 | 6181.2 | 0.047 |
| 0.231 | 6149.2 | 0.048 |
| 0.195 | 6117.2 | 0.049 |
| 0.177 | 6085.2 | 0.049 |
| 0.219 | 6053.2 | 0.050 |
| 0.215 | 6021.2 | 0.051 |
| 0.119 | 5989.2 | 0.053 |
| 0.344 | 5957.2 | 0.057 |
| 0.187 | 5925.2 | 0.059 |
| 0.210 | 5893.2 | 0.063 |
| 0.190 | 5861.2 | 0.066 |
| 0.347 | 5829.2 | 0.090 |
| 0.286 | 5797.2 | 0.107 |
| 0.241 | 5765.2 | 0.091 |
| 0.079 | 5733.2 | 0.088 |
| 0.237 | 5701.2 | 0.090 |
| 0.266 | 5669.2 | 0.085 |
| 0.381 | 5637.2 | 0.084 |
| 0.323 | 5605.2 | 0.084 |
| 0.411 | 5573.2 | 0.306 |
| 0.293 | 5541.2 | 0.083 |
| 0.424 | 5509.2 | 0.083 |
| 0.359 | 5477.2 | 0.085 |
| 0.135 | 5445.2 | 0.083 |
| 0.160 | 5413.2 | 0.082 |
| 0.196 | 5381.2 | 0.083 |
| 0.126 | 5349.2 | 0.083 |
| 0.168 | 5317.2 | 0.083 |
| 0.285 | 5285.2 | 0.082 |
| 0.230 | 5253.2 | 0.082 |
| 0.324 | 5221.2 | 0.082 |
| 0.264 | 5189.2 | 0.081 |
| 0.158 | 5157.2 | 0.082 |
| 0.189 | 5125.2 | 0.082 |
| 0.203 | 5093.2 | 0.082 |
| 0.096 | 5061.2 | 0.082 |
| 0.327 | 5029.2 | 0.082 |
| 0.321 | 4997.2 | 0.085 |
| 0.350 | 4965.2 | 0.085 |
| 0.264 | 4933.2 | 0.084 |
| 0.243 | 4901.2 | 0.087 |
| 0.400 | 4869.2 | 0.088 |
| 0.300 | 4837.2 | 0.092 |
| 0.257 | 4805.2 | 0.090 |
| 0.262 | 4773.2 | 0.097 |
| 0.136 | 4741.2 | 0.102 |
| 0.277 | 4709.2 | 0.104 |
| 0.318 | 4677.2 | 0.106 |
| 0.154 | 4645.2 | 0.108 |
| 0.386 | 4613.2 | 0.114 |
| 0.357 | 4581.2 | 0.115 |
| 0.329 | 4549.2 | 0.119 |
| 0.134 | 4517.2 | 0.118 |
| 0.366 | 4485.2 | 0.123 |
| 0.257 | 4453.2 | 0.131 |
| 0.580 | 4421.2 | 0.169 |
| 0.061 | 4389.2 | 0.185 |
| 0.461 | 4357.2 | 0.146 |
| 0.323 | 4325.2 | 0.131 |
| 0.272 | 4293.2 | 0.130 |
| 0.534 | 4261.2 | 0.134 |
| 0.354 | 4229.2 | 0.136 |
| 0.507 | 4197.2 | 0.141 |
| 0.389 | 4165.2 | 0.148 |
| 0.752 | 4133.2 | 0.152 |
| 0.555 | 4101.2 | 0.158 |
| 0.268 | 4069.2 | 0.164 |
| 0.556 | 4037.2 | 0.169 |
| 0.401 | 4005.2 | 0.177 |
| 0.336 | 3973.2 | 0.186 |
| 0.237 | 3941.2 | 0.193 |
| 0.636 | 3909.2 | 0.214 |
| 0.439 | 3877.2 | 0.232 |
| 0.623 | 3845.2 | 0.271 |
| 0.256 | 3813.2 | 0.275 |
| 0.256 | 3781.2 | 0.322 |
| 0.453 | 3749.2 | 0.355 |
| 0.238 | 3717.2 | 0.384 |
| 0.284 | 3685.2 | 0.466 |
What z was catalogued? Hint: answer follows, 0.893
